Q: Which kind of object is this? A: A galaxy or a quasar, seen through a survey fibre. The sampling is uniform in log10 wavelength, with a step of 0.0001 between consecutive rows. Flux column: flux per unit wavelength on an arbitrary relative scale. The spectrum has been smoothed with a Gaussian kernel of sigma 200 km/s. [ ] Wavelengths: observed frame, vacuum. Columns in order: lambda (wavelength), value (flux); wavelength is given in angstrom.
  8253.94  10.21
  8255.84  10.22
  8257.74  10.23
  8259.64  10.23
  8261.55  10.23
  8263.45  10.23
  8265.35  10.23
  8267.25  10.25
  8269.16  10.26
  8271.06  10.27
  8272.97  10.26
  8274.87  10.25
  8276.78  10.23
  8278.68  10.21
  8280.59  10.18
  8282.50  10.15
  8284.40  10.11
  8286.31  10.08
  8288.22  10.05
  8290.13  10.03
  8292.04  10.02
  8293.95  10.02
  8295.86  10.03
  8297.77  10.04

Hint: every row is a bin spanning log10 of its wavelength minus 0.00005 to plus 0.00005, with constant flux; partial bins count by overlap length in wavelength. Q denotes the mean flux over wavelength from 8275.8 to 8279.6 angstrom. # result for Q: 10.2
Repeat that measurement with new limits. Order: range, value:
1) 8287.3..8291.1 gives 10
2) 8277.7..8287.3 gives 10.1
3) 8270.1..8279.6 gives 10.3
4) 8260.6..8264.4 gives 10.2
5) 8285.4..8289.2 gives 10.1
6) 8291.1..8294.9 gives 10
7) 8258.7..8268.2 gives 10.2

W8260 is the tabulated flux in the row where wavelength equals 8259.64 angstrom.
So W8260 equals 10.23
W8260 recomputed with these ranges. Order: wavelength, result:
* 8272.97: 10.26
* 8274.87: 10.25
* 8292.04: 10.02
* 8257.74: 10.23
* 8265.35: 10.23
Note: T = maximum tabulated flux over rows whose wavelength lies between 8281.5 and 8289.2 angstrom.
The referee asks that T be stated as 10.15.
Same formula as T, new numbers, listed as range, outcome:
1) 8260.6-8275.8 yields 10.27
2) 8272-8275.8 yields 10.26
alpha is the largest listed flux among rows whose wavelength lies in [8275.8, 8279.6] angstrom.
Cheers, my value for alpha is 10.23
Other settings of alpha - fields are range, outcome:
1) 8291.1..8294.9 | 10.02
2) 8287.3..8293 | 10.05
